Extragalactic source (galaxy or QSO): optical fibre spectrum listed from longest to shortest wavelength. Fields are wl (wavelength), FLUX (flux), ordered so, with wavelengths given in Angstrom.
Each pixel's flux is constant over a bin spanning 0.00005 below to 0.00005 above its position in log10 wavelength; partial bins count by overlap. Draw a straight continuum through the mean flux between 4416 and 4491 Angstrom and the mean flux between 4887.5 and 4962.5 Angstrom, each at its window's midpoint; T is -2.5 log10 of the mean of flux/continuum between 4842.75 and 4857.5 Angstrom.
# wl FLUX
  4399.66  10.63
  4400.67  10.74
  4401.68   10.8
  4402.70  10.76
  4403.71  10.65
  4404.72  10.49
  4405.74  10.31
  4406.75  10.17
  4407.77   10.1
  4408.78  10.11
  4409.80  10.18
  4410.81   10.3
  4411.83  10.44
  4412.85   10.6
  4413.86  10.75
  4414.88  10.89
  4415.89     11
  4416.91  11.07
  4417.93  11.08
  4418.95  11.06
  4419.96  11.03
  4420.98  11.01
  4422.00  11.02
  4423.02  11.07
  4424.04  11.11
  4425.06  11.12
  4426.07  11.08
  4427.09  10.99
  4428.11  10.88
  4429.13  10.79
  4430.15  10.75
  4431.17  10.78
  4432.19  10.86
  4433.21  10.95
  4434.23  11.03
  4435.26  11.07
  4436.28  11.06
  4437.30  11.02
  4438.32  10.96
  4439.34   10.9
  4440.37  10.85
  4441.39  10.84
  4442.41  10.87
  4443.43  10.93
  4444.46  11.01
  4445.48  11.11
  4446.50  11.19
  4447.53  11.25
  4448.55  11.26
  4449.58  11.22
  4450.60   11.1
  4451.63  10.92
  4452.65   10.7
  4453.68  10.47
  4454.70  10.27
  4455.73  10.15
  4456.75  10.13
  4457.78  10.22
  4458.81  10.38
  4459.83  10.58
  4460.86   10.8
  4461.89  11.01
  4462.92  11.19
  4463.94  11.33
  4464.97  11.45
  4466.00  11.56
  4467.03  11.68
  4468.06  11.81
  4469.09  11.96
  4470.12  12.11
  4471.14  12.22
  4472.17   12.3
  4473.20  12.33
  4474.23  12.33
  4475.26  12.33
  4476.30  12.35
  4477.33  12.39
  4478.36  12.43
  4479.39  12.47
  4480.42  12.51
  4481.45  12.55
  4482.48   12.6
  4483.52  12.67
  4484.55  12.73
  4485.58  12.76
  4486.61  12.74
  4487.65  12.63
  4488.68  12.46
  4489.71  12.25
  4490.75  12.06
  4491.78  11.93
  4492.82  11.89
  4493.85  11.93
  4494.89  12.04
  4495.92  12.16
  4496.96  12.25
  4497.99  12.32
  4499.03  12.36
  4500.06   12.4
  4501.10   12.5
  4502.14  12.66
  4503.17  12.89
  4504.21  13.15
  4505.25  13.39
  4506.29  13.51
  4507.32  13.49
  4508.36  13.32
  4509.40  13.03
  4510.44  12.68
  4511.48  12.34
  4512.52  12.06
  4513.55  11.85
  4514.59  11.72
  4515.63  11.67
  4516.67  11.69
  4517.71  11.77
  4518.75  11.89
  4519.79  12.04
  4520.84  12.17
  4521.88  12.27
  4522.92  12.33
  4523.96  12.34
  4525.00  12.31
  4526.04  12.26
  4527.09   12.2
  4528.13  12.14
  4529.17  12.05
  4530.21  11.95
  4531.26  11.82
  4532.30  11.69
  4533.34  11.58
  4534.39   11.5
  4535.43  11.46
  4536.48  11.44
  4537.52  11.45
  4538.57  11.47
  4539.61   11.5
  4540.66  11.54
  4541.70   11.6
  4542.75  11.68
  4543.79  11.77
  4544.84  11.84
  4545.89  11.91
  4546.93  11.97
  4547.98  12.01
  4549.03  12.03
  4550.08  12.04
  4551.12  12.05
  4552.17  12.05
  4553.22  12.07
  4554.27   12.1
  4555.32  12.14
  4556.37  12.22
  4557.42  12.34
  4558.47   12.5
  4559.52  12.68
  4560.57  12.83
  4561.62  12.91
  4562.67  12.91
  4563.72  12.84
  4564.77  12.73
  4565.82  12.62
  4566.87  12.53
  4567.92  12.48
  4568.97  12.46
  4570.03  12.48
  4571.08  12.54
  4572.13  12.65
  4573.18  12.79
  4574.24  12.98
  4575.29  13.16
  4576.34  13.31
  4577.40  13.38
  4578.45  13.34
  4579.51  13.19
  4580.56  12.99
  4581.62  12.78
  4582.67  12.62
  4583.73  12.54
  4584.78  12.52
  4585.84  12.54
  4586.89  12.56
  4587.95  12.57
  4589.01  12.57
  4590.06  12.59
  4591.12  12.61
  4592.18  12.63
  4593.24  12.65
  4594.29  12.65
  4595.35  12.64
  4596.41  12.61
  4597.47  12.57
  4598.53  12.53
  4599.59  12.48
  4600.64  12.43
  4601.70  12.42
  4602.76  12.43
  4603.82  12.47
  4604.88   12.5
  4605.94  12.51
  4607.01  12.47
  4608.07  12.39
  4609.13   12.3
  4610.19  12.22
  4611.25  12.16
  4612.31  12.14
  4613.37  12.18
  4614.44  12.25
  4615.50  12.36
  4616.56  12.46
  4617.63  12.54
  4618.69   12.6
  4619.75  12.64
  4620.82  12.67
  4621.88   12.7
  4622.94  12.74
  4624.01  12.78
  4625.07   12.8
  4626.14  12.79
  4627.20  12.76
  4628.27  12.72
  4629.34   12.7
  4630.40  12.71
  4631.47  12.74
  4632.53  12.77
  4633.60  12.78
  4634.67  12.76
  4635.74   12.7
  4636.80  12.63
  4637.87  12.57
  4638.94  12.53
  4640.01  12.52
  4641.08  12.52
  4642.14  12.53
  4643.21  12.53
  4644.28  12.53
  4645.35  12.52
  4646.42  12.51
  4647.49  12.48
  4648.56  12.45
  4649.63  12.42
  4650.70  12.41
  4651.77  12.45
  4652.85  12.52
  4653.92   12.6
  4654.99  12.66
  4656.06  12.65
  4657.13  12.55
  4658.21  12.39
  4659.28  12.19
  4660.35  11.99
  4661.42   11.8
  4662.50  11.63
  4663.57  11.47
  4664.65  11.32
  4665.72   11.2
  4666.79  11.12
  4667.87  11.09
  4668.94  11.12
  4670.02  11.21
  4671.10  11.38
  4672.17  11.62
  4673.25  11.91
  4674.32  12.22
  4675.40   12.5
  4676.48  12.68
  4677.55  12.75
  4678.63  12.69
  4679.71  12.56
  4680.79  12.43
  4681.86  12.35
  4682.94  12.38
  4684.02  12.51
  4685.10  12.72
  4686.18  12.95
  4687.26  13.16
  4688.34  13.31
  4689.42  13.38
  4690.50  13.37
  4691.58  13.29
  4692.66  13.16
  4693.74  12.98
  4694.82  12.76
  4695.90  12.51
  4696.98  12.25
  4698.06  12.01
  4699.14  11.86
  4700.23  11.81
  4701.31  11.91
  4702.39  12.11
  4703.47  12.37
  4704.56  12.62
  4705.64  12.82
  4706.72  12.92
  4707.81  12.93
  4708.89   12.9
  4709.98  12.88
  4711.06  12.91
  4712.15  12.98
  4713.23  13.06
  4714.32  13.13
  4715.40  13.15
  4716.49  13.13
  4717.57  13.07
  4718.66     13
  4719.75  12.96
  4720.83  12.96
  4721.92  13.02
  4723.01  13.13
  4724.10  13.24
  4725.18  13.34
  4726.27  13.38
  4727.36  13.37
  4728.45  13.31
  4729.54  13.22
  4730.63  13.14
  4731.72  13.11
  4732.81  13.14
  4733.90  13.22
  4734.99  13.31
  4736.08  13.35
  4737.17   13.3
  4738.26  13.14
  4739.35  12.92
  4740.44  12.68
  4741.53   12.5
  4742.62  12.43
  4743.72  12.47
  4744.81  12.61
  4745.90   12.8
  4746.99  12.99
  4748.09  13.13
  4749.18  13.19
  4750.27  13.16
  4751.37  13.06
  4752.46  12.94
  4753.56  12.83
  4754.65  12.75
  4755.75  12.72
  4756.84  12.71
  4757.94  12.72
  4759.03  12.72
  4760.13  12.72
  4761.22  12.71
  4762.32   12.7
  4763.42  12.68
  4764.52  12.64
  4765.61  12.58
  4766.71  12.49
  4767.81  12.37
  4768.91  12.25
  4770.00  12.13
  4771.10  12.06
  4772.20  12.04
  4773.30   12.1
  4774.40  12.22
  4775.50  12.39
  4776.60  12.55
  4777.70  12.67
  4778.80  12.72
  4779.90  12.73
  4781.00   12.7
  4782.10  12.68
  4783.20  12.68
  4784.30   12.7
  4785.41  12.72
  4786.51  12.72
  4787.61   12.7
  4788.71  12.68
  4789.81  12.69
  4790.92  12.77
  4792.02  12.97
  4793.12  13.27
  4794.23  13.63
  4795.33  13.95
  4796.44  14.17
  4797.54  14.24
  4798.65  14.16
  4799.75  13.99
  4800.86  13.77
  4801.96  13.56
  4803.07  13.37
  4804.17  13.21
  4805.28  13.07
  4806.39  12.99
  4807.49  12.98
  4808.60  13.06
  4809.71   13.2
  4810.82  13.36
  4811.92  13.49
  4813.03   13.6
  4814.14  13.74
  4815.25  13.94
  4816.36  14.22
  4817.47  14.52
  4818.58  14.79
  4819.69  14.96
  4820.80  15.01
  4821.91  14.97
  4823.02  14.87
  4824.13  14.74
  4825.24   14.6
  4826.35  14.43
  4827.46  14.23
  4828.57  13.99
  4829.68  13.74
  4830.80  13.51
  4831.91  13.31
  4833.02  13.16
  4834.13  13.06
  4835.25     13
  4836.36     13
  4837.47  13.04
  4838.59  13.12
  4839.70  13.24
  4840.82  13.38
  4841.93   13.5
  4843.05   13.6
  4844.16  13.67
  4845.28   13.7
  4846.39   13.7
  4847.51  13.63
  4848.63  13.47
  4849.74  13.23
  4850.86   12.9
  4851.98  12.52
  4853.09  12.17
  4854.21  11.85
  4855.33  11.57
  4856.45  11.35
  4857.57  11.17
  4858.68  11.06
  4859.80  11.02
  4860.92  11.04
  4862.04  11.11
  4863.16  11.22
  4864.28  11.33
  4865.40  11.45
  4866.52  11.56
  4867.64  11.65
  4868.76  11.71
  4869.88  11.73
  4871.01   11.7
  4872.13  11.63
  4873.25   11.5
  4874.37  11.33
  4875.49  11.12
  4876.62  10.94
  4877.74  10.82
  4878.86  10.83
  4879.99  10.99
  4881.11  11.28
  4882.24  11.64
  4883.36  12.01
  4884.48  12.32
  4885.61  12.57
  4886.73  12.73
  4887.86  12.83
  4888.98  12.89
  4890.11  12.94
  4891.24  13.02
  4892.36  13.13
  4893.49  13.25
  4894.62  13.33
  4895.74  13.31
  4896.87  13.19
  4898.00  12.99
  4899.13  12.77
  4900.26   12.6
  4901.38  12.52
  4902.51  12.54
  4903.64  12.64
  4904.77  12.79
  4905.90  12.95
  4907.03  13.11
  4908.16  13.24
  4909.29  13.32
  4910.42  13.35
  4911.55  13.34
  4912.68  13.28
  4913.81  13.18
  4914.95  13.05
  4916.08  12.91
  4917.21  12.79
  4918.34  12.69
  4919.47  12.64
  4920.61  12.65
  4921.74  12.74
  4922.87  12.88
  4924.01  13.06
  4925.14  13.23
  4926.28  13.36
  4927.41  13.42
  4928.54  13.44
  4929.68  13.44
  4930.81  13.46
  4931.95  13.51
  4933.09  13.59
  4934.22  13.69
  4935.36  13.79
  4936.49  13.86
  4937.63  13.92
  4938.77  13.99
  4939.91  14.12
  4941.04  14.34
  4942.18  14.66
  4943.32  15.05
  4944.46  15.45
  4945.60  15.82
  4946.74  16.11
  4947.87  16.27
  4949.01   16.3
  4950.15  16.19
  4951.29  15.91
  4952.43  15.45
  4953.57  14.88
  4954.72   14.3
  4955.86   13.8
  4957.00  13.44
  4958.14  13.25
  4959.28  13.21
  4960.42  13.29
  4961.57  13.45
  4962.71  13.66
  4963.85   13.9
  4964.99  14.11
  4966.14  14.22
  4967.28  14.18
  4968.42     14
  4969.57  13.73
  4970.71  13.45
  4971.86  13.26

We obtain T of 0.04 mag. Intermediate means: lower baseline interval 11.4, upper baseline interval 13.6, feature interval 12.8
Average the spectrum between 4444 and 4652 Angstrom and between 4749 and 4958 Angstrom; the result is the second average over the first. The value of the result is 1.07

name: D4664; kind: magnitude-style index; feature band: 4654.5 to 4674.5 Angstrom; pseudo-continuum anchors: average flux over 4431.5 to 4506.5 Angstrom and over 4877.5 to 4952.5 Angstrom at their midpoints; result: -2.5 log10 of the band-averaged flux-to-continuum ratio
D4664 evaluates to 0.06 mag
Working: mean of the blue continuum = 11.7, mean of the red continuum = 13.4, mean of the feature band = 11.8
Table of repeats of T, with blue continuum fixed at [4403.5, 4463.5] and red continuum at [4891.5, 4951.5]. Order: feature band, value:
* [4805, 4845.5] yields -0.06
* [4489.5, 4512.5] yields -0.12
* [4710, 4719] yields -0.05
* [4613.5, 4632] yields -0.06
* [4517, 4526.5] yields -0.08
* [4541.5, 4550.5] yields -0.04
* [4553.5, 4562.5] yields -0.09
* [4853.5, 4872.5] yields 0.16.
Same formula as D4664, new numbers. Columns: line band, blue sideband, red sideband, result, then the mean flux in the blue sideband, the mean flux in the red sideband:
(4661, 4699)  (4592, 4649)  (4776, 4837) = 0.05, 12.6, 13.5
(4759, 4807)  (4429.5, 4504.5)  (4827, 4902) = -0.05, 11.6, 12.4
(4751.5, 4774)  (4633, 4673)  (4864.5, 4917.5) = -0.02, 12.2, 12.4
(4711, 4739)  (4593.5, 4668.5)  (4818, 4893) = -0.05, 12.4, 12.6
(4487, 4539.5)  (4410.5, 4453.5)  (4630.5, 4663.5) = -0.06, 10.9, 12.5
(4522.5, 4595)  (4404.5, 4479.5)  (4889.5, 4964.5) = -0.06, 11.1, 13.7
